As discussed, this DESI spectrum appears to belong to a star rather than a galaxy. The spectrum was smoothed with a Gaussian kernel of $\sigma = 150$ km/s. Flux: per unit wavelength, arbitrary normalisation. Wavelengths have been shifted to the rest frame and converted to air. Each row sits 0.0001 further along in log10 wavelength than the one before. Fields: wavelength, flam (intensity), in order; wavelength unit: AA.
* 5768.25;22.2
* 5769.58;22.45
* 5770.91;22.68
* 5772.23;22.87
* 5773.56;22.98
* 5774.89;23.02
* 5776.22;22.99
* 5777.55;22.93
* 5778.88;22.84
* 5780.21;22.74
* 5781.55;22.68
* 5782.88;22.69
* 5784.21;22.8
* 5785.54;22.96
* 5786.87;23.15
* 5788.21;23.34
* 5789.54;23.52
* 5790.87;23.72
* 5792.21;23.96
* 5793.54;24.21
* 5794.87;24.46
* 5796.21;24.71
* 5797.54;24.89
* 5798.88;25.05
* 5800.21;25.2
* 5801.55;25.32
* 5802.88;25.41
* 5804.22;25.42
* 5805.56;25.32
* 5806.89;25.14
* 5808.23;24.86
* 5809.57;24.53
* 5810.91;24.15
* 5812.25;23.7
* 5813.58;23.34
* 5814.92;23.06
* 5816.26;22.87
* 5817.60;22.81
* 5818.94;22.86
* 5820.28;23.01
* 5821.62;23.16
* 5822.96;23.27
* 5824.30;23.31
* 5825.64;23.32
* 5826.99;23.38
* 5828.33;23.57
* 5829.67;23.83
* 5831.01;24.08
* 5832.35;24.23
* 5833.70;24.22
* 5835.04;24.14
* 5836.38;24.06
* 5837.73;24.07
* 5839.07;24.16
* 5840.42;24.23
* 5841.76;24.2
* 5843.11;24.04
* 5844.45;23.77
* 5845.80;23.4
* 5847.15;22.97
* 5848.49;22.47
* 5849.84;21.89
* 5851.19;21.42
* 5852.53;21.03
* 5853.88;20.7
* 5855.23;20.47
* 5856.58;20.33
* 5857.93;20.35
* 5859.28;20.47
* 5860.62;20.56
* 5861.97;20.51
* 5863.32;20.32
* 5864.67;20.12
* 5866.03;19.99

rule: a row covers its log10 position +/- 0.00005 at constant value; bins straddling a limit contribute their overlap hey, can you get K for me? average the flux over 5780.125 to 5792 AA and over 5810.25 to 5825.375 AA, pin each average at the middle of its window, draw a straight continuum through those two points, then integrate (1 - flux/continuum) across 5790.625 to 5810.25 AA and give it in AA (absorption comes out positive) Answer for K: -1.4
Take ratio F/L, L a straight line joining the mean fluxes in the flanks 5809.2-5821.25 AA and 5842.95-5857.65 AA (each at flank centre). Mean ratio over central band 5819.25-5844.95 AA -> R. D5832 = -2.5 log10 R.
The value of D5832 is -0.05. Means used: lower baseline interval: 23.3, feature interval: 23.8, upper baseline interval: 21.9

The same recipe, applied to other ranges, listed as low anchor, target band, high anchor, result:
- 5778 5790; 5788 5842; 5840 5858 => -0.07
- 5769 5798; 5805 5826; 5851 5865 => -0.07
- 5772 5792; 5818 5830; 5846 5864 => -0.06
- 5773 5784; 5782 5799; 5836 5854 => -0.04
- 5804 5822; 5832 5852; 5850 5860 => -0.09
